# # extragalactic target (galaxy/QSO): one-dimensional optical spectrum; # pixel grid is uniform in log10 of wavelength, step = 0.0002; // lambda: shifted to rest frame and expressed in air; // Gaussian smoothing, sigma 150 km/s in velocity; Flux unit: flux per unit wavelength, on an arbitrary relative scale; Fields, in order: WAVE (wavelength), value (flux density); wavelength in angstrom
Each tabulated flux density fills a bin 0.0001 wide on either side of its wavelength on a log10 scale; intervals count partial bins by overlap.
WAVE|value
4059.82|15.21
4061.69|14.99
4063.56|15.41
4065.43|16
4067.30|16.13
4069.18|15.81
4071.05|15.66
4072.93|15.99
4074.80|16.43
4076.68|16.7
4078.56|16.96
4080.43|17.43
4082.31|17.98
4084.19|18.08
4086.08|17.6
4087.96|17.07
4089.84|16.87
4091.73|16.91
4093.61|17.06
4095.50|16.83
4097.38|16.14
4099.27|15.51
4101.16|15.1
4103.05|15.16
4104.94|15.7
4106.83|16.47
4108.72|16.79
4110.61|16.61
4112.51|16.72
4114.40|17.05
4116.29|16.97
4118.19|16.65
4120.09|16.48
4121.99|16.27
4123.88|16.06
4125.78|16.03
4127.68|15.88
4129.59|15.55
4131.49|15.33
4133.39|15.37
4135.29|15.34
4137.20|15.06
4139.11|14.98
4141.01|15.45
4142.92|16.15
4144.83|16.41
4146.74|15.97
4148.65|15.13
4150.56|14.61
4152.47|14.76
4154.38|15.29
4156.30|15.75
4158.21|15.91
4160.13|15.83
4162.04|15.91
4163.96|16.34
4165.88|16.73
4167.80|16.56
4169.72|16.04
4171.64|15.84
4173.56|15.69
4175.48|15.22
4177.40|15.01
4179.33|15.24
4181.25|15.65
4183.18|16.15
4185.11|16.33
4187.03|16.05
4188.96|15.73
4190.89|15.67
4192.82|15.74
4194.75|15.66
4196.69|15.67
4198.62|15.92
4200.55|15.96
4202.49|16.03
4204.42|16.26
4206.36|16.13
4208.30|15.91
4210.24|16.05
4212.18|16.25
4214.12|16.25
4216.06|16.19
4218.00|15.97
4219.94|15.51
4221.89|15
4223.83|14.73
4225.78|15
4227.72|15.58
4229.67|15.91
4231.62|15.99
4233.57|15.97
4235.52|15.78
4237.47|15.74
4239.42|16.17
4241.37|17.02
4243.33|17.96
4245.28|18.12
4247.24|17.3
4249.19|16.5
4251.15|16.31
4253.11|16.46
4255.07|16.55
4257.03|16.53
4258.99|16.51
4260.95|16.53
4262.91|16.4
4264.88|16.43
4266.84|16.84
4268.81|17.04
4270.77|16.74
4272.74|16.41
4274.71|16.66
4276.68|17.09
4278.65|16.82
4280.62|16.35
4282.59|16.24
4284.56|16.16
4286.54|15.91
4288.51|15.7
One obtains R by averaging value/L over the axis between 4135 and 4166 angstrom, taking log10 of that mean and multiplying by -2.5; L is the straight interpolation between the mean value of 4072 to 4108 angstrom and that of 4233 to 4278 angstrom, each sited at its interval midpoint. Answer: 0.07 mag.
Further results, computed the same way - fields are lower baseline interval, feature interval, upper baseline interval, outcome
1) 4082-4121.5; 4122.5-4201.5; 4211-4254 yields 0.047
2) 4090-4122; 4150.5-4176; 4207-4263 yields 0.035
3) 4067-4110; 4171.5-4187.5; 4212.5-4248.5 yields 0.041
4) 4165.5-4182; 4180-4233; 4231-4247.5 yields 0.026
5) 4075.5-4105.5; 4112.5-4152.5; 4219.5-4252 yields 0.048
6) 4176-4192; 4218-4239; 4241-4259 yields 0.066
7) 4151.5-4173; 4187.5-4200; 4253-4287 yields 0.023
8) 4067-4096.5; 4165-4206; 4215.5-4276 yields 0.044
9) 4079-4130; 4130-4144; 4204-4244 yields 0.068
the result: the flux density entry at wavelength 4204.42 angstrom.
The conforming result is 16.26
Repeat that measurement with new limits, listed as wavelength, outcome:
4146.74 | 15.97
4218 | 15.97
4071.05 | 15.66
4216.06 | 16.19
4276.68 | 17.09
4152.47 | 14.76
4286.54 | 15.91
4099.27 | 15.51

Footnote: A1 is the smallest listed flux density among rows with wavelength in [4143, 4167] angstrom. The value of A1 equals 14.61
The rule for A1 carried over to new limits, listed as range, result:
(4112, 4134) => 15.33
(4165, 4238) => 14.73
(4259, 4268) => 16.4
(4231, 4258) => 15.74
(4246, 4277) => 16.31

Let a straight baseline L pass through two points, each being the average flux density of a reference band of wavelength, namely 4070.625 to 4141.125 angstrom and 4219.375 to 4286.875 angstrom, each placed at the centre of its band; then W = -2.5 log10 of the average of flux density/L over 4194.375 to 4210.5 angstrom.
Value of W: 0.03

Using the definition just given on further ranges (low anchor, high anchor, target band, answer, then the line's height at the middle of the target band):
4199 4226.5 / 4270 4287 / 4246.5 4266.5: -0.02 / 16.3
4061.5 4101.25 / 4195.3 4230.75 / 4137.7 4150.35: 0.04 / 16.2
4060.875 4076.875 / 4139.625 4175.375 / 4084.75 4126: -0.04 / 15.8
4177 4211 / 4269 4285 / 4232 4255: -0.02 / 16.3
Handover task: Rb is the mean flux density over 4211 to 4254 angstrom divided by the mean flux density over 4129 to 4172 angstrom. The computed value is 1.03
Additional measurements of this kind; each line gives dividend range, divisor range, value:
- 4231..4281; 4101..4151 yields 1.04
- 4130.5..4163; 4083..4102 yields 0.93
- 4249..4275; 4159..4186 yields 1.04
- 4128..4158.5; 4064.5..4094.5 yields 0.92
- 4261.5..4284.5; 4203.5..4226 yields 1.05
